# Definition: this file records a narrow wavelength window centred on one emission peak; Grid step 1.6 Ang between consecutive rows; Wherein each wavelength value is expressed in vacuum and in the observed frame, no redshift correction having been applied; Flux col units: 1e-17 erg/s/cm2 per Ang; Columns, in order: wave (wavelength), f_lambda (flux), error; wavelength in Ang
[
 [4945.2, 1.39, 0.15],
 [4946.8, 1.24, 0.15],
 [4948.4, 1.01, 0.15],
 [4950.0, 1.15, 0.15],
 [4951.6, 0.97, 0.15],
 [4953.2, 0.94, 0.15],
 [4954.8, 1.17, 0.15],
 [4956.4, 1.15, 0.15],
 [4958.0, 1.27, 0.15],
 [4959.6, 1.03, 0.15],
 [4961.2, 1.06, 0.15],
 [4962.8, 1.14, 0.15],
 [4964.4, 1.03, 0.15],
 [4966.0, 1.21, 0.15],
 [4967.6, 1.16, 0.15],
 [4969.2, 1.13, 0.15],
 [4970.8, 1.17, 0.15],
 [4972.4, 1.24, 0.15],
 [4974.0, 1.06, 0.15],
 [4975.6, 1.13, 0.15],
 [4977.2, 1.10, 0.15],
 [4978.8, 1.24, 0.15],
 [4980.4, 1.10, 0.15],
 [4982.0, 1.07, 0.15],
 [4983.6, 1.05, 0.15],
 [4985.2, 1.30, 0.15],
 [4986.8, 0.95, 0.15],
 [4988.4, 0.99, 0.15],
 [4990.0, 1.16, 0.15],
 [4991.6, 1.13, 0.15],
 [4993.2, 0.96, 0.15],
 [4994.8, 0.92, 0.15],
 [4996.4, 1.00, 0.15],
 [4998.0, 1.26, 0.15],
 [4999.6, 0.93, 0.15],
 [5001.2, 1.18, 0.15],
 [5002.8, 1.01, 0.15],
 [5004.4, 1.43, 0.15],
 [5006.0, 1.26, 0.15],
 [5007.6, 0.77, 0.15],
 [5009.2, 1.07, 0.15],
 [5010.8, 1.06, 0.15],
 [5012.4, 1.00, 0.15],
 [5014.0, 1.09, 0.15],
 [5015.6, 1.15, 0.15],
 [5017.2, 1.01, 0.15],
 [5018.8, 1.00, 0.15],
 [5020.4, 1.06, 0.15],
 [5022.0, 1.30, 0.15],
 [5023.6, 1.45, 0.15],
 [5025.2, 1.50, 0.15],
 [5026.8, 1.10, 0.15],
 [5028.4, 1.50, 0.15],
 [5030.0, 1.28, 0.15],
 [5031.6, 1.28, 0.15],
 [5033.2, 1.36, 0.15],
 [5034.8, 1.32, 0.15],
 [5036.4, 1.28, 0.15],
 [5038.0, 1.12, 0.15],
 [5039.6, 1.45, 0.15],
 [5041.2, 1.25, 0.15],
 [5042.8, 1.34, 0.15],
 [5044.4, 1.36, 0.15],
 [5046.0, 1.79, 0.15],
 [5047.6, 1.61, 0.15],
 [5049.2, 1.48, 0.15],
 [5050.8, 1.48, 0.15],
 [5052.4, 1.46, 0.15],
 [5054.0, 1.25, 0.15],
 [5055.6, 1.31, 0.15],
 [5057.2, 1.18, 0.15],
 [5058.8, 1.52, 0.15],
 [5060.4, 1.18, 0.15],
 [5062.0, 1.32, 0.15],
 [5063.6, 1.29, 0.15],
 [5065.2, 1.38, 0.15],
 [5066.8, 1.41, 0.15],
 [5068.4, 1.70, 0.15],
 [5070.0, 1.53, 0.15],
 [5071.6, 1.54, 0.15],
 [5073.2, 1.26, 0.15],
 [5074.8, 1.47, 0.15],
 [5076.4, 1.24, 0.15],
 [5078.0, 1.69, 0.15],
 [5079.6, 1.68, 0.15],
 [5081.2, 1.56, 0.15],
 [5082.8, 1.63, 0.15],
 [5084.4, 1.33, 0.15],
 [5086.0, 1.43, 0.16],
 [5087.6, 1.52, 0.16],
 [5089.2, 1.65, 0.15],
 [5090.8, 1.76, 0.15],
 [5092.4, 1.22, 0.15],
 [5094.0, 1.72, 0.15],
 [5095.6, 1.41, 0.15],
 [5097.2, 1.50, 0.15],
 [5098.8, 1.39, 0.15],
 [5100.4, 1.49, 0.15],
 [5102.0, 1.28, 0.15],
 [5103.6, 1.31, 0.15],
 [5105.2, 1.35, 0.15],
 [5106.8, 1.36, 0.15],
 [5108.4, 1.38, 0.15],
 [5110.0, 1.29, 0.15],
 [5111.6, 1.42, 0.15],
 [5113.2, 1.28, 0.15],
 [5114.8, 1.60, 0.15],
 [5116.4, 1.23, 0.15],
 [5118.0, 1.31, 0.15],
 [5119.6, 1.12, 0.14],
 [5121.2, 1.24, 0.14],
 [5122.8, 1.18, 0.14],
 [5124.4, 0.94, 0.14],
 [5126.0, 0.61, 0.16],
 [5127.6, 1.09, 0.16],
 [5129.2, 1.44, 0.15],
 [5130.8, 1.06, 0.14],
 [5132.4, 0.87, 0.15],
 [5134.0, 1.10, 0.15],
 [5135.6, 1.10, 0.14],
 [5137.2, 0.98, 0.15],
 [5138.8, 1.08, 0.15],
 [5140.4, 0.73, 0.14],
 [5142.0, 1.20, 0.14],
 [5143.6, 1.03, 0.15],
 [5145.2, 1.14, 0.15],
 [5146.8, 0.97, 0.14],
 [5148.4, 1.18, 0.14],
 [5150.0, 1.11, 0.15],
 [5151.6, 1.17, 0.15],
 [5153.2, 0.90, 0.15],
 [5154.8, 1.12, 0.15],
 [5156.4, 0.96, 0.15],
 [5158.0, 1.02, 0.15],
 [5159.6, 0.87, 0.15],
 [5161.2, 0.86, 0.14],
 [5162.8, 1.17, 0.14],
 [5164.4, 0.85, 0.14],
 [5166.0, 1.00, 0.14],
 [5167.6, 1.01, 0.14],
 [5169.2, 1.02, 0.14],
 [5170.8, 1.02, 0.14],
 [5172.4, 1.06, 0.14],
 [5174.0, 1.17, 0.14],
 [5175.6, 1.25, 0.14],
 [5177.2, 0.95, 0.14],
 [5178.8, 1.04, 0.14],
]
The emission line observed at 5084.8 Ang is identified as C III] 1909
